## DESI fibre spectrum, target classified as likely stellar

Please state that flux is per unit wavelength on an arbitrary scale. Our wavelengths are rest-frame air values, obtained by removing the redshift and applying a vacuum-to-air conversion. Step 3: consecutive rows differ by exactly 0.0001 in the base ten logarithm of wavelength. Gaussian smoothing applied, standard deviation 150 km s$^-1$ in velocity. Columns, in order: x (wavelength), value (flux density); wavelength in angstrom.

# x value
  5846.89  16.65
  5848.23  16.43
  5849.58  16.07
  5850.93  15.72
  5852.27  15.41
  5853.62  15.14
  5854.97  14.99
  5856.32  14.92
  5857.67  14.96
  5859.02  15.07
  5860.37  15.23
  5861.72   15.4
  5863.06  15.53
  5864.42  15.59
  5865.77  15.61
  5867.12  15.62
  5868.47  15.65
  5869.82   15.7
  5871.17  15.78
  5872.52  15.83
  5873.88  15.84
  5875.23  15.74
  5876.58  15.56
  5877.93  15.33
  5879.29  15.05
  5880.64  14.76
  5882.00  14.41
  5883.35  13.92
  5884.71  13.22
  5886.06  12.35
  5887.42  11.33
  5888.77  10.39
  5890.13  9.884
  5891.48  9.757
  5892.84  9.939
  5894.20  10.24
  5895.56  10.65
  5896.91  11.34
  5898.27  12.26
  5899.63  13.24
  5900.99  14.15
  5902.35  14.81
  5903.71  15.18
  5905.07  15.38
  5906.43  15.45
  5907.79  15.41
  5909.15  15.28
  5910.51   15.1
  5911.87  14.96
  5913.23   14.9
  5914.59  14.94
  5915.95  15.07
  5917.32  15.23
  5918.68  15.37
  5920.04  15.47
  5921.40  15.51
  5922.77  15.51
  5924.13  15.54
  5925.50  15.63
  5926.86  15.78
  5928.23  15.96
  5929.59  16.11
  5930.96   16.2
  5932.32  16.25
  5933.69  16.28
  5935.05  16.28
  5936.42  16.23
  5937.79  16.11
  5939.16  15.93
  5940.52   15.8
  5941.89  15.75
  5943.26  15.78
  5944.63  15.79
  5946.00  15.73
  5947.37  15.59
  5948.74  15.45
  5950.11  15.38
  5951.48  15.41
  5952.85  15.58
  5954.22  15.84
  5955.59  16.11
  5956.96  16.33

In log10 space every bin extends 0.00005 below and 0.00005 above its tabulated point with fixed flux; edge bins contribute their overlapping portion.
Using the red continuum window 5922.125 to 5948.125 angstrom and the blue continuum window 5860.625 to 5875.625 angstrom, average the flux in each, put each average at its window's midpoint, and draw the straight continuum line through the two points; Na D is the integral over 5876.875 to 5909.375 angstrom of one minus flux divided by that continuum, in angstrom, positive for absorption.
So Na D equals 5.52 angstrom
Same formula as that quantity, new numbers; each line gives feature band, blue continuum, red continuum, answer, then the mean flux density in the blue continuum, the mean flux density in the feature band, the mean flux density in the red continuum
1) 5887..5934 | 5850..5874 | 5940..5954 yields 4.3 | 15.4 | 14.1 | 15.6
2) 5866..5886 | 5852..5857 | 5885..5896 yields -4.3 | 15.1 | 15.1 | 10.7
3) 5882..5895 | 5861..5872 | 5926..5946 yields 3.6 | 15.6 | 11.4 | 16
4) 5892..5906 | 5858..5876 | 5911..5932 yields 2.5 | 15.6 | 12.7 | 15.5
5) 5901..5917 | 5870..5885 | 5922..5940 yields 0.5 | 15.1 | 15.1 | 16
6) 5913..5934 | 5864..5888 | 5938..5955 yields -0.3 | 14.9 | 15.6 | 15.7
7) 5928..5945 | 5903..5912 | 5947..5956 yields -0.6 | 15.3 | 16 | 15.6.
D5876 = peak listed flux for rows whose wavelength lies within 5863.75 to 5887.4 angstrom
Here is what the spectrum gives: 15.84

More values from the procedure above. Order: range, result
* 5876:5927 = 15.78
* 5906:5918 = 15.45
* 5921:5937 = 16.28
